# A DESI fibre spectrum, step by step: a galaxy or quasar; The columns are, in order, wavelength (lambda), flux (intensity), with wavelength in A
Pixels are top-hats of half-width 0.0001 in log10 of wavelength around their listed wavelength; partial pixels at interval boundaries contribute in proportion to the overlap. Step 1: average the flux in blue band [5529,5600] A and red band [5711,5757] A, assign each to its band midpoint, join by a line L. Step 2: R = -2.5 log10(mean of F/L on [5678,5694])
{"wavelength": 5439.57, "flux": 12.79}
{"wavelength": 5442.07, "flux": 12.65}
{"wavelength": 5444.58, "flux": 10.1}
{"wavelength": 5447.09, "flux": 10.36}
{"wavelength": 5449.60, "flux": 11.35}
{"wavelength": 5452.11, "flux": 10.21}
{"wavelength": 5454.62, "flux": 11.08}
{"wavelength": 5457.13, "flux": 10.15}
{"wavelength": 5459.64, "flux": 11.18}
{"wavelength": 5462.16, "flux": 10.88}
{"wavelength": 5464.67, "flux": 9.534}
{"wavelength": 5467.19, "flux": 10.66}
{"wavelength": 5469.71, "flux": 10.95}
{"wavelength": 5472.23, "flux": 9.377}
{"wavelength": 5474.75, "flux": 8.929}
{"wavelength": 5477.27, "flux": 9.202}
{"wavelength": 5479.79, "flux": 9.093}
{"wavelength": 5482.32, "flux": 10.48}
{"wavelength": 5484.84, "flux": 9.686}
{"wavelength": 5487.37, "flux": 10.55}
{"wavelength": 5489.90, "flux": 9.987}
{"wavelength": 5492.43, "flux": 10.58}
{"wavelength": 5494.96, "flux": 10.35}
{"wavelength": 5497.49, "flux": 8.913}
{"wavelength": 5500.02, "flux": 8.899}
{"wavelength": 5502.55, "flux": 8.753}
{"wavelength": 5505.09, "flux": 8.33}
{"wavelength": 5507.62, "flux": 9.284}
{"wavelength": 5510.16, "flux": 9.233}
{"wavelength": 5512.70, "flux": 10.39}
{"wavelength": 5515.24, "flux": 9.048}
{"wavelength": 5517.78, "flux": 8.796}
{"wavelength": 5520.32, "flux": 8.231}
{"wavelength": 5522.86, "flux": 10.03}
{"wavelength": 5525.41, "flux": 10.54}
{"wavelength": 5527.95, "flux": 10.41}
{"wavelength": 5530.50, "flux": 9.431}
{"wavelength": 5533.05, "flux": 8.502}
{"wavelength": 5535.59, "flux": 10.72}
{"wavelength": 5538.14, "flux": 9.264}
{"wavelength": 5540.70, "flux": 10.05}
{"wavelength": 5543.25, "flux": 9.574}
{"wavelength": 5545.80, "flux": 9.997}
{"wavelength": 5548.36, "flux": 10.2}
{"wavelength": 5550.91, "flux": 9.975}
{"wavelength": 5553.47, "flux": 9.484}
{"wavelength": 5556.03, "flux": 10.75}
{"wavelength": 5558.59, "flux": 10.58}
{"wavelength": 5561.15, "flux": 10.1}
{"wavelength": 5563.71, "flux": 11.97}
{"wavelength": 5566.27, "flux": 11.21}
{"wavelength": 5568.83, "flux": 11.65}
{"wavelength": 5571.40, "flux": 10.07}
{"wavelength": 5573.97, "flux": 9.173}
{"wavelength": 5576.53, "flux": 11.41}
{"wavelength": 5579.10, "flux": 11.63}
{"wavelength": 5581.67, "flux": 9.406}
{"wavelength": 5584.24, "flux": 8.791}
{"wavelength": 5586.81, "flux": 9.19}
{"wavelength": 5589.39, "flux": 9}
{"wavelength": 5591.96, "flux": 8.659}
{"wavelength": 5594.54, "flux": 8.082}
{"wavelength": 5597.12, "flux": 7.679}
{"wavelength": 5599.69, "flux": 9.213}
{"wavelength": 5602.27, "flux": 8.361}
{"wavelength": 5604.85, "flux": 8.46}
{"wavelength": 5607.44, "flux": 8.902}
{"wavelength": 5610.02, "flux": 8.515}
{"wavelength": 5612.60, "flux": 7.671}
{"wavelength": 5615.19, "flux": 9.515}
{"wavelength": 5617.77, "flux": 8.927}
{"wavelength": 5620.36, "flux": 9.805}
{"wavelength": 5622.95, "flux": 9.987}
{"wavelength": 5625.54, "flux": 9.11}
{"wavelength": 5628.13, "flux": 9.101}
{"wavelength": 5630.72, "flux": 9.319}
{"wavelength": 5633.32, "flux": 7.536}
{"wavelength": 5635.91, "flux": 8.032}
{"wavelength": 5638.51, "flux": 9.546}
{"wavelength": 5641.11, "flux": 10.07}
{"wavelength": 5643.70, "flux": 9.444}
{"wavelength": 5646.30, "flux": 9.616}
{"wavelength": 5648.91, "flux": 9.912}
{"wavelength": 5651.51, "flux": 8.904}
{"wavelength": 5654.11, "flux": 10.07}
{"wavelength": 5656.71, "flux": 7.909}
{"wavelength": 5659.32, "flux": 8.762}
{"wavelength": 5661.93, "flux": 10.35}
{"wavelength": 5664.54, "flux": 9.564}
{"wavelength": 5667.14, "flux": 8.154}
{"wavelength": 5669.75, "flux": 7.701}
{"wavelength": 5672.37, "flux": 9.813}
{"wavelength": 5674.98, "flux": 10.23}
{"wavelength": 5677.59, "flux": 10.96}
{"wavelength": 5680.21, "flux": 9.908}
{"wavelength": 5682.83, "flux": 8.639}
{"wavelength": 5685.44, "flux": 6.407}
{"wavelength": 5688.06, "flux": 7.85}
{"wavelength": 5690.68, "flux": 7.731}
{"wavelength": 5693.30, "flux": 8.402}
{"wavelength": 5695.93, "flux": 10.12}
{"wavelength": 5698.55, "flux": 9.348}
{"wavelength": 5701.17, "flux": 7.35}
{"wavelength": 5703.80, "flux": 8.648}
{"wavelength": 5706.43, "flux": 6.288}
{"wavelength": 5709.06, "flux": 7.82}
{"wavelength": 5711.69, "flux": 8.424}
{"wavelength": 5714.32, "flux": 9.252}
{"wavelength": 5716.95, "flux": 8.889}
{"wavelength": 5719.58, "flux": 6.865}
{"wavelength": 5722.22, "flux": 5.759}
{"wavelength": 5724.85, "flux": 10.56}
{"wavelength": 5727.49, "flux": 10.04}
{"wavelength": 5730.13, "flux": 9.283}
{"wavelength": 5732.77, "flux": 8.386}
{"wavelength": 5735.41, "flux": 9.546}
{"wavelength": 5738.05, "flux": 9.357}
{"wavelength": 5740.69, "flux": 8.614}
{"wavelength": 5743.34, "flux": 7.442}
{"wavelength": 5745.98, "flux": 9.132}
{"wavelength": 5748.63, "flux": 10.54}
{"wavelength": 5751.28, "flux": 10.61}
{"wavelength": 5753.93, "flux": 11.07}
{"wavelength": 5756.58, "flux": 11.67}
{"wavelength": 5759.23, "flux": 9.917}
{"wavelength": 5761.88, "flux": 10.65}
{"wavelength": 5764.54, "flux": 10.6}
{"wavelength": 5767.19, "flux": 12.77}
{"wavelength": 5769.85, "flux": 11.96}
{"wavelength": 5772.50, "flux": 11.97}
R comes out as 0.130 mag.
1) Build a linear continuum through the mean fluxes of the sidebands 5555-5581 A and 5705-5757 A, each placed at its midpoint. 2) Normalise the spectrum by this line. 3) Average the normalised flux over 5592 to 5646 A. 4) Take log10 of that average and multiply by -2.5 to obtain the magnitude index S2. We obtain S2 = 0.15 mag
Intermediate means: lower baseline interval 10.8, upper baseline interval 8.93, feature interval 8.87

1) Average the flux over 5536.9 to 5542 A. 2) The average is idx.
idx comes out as 9.65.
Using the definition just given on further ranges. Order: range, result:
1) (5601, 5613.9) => 8.38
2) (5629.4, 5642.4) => 8.9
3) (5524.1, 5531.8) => 10.1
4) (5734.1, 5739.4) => 9.46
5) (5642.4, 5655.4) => 9.59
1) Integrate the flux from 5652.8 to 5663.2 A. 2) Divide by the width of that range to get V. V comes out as 9.27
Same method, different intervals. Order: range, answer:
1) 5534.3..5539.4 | 10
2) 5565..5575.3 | 10.5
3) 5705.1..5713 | 7.51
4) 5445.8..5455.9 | 10.7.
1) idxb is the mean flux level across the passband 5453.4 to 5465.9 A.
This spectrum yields 10.6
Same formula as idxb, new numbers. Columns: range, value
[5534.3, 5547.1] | 9.92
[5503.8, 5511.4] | 8.94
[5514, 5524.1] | 9.03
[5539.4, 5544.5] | 9.8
